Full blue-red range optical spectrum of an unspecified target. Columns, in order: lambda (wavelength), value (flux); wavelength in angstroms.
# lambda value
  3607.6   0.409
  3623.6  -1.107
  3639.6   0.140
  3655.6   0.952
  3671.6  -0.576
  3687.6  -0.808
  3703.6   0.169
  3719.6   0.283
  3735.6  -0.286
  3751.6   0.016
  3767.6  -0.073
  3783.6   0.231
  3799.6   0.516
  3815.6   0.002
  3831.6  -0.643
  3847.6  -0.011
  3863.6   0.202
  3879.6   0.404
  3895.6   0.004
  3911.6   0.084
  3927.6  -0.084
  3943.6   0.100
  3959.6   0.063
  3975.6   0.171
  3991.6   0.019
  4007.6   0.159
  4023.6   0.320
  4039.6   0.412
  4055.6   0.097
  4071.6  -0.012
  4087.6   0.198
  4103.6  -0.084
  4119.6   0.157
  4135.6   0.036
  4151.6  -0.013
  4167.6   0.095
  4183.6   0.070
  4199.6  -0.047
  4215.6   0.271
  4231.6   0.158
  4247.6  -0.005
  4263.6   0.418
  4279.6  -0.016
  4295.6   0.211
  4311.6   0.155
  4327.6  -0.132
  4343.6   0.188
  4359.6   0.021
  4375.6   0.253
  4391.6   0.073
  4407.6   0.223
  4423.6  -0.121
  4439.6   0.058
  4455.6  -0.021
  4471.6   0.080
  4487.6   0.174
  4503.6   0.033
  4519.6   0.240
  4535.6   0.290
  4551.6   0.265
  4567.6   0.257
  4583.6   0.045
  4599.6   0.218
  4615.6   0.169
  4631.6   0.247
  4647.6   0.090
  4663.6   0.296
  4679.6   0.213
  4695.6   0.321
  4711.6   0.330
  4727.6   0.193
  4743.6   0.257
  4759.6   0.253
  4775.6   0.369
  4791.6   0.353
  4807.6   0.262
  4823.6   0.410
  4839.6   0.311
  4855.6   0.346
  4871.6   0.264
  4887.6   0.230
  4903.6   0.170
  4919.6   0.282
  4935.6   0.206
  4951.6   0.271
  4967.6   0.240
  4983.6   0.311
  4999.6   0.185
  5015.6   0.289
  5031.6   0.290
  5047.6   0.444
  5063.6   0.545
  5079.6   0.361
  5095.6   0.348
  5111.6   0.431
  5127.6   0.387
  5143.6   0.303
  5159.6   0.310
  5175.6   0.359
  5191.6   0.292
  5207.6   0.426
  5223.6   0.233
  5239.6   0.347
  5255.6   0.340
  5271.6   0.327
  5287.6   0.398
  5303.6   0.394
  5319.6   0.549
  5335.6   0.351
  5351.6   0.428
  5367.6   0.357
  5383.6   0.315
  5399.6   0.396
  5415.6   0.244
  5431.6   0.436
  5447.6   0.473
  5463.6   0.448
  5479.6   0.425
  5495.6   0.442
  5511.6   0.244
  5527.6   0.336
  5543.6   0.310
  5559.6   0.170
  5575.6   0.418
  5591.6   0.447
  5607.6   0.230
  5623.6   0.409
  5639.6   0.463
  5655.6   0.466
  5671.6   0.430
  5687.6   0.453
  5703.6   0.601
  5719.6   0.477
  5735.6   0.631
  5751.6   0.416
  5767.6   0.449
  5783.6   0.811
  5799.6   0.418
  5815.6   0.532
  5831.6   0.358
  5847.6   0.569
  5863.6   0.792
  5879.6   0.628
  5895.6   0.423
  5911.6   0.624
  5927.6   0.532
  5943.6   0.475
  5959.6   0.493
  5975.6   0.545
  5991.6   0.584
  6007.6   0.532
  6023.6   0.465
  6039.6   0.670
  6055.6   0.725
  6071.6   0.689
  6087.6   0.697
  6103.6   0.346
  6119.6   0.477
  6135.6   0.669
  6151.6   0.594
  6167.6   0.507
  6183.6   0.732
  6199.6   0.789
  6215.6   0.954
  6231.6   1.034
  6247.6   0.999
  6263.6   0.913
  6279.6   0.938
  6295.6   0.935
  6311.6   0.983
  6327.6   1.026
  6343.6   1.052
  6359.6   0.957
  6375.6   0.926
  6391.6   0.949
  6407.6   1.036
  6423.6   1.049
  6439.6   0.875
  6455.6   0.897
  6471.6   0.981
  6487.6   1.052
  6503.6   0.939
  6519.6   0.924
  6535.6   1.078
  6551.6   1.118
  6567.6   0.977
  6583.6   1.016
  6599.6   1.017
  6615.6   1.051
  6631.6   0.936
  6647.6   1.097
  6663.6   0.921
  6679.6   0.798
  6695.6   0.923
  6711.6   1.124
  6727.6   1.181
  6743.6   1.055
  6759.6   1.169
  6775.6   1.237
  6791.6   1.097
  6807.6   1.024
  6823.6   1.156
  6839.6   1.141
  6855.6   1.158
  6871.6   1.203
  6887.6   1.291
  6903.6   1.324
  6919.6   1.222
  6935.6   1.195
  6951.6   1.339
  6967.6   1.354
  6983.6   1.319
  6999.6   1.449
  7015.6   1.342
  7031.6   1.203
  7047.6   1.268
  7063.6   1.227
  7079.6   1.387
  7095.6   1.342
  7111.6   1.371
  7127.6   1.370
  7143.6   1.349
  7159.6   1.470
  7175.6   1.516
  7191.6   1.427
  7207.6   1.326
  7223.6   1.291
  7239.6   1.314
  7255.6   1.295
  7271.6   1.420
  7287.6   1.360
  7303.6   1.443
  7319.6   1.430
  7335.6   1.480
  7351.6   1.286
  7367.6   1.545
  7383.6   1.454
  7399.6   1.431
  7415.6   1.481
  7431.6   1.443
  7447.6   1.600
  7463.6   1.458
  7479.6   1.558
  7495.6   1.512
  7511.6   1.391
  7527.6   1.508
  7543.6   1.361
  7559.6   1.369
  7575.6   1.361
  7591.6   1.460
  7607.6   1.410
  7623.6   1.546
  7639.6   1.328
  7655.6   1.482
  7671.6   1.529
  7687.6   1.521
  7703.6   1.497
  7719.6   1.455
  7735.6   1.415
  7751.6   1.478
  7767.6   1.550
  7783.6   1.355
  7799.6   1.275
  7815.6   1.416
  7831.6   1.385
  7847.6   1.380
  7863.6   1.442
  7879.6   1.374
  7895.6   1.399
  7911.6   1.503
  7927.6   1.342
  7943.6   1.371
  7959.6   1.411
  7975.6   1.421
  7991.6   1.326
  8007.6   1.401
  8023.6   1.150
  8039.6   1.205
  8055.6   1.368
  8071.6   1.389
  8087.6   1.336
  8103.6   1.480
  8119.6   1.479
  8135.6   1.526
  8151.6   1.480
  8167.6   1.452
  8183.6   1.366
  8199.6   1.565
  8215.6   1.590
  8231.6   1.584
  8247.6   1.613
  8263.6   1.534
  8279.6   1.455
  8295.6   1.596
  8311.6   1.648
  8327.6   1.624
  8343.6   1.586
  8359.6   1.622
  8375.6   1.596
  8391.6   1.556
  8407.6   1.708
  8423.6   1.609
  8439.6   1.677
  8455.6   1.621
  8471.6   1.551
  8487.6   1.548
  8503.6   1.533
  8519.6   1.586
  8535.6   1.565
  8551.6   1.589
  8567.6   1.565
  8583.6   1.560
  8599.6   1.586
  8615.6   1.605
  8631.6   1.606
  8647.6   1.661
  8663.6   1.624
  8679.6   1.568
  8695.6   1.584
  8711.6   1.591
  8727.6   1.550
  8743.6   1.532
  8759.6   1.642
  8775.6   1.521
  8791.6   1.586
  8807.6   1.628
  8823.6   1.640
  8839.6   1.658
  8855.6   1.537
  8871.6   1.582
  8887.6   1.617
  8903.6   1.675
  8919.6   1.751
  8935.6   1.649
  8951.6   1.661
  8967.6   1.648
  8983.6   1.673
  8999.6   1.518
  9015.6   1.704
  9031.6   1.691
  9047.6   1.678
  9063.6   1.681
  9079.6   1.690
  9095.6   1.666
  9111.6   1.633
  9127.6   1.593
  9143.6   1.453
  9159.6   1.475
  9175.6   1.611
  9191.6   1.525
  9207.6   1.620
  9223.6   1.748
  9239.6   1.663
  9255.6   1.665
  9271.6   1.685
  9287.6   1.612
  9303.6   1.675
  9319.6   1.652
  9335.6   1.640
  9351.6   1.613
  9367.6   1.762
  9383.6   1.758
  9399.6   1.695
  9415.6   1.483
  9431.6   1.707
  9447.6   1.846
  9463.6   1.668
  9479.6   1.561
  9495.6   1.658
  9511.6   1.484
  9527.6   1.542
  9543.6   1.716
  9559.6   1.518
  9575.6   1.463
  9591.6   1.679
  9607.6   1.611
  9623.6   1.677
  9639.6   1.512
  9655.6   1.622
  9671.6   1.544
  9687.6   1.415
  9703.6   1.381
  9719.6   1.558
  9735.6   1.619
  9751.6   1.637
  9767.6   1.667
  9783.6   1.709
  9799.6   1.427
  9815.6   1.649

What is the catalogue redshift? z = 0.552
